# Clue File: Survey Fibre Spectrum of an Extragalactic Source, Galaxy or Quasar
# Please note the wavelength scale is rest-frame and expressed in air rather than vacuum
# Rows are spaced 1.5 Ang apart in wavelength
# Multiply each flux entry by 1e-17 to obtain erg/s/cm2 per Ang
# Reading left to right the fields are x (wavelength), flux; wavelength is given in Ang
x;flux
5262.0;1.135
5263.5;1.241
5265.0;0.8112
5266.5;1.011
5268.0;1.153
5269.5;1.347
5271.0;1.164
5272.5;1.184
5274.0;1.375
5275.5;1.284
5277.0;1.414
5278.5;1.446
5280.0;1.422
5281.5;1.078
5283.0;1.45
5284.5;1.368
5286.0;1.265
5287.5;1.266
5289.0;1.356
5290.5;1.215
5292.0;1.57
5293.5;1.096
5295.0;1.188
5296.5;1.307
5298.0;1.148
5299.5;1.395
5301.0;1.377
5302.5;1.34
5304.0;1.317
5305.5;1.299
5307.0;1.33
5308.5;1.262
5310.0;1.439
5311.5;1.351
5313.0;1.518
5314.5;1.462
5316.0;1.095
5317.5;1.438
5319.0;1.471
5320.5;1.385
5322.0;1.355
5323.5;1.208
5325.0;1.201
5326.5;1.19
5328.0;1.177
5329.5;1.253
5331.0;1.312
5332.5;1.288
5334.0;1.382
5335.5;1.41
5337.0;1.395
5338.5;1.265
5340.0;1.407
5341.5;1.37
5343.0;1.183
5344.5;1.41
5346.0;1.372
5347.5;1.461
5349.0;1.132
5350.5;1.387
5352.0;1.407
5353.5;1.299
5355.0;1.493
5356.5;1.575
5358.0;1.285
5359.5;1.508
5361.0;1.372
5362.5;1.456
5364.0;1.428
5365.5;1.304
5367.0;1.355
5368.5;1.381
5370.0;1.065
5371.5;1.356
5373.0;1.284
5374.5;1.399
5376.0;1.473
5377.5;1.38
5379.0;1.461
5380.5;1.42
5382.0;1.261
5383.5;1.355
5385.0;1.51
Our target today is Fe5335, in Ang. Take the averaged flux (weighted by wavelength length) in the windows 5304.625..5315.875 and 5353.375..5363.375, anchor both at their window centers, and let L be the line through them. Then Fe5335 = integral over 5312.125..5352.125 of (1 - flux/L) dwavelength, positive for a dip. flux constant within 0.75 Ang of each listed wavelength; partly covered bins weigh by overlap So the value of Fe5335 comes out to 1.9 Ang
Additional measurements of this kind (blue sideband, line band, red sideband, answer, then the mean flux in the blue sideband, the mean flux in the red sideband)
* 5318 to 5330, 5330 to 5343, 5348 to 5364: -0.15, 1.28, 1.39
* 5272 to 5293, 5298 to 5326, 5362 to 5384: 0.03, 1.33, 1.36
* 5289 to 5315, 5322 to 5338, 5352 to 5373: 0.77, 1.33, 1.37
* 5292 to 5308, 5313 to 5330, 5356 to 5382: 0.18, 1.29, 1.38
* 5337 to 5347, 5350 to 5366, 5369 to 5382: -0.79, 1.34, 1.35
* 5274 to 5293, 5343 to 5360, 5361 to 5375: -0.56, 1.34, 1.34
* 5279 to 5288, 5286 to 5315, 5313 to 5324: 0.23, 1.31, 1.36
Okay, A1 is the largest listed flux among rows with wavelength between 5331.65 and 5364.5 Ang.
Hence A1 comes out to 1.575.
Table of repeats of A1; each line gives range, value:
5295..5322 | 1.518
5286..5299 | 1.57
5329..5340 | 1.41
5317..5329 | 1.471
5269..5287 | 1.45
